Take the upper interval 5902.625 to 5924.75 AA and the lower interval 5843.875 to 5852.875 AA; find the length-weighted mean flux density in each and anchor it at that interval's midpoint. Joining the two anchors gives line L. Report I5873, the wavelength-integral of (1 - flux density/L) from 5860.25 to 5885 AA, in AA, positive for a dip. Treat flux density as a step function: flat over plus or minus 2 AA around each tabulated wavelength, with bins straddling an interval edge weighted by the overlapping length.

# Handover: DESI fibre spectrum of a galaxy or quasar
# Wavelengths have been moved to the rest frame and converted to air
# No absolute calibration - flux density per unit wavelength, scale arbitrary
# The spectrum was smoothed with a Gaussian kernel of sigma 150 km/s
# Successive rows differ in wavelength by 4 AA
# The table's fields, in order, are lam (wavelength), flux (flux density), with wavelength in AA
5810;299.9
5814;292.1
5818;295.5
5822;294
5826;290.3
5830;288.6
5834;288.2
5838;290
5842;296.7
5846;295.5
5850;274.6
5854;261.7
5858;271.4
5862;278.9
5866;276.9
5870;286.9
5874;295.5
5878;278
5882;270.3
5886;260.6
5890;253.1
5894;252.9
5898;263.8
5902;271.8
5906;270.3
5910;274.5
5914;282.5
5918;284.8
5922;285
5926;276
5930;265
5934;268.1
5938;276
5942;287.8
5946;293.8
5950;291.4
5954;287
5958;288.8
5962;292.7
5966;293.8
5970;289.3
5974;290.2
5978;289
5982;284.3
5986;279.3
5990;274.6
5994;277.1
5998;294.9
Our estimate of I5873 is 0.1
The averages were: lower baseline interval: 283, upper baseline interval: 279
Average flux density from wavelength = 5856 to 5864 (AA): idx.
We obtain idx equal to 275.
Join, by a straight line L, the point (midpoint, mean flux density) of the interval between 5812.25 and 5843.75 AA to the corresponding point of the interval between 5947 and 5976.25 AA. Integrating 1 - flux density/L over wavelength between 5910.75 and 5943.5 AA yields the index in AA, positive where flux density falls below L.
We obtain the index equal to 1.47 AA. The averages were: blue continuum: 292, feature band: 278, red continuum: 291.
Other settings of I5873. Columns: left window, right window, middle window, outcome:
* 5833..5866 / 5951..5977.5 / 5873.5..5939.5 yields 3.3 AA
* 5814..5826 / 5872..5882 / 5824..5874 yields 0.8 AA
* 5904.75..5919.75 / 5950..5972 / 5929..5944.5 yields 0.5 AA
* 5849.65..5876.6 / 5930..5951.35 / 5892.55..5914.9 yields 0.9 AA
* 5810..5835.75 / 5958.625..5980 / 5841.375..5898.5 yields 3.4 AA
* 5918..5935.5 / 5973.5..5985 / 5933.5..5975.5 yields -1.0 AA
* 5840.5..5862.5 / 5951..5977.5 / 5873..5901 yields 1.6 AA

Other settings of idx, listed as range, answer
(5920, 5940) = 274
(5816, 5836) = 291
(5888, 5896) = 253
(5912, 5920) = 284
